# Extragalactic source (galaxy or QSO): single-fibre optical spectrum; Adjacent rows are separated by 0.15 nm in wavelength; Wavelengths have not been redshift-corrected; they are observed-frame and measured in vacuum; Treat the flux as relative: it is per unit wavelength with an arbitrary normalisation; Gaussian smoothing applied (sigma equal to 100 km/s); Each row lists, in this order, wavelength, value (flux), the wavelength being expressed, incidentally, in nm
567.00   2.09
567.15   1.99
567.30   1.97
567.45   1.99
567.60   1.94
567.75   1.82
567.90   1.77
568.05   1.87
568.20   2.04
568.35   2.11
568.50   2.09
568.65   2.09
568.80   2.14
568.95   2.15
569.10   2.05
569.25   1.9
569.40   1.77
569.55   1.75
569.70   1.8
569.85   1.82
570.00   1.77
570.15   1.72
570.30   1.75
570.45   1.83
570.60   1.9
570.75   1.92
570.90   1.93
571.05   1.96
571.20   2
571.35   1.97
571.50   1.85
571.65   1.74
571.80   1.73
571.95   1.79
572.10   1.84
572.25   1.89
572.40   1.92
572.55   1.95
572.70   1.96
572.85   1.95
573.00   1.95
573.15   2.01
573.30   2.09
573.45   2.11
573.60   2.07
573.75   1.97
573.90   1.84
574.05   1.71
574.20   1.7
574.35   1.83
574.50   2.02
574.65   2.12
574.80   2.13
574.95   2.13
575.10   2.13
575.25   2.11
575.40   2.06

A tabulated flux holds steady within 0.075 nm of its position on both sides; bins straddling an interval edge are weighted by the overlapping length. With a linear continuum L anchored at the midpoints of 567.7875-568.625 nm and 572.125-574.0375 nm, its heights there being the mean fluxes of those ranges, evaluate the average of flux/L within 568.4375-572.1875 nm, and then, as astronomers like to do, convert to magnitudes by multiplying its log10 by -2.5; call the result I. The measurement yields 0.046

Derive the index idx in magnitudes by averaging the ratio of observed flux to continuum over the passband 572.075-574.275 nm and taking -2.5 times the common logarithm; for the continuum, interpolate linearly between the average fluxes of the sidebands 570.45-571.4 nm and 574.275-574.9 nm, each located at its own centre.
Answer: 0.03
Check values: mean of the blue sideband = 1.94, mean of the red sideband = 2.03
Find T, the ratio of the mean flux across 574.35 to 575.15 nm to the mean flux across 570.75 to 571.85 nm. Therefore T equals 1.1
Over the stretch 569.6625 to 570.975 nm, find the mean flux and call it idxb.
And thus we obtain 1.83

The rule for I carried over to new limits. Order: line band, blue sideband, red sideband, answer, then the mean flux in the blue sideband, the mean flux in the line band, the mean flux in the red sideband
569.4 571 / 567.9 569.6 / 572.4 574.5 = 0.09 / 1.99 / 1.82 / 1.94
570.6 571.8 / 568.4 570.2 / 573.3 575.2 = 0.03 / 1.93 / 1.9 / 1.99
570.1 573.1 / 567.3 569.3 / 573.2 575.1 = 0.06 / 2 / 1.88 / 1.98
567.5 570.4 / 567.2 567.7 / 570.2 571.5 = 0.01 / 1.96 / 1.91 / 1.9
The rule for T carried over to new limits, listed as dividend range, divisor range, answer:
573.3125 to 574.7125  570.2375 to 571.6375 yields 1.02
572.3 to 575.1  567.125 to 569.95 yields 1.01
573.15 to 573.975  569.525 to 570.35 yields 1.14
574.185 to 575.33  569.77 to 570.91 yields 1.12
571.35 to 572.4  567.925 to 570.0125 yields 0.93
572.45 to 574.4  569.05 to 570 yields 1.05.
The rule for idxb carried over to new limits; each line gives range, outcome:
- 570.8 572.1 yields 1.87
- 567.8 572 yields 1.9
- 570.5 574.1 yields 1.92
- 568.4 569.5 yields 2.02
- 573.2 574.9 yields 1.97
